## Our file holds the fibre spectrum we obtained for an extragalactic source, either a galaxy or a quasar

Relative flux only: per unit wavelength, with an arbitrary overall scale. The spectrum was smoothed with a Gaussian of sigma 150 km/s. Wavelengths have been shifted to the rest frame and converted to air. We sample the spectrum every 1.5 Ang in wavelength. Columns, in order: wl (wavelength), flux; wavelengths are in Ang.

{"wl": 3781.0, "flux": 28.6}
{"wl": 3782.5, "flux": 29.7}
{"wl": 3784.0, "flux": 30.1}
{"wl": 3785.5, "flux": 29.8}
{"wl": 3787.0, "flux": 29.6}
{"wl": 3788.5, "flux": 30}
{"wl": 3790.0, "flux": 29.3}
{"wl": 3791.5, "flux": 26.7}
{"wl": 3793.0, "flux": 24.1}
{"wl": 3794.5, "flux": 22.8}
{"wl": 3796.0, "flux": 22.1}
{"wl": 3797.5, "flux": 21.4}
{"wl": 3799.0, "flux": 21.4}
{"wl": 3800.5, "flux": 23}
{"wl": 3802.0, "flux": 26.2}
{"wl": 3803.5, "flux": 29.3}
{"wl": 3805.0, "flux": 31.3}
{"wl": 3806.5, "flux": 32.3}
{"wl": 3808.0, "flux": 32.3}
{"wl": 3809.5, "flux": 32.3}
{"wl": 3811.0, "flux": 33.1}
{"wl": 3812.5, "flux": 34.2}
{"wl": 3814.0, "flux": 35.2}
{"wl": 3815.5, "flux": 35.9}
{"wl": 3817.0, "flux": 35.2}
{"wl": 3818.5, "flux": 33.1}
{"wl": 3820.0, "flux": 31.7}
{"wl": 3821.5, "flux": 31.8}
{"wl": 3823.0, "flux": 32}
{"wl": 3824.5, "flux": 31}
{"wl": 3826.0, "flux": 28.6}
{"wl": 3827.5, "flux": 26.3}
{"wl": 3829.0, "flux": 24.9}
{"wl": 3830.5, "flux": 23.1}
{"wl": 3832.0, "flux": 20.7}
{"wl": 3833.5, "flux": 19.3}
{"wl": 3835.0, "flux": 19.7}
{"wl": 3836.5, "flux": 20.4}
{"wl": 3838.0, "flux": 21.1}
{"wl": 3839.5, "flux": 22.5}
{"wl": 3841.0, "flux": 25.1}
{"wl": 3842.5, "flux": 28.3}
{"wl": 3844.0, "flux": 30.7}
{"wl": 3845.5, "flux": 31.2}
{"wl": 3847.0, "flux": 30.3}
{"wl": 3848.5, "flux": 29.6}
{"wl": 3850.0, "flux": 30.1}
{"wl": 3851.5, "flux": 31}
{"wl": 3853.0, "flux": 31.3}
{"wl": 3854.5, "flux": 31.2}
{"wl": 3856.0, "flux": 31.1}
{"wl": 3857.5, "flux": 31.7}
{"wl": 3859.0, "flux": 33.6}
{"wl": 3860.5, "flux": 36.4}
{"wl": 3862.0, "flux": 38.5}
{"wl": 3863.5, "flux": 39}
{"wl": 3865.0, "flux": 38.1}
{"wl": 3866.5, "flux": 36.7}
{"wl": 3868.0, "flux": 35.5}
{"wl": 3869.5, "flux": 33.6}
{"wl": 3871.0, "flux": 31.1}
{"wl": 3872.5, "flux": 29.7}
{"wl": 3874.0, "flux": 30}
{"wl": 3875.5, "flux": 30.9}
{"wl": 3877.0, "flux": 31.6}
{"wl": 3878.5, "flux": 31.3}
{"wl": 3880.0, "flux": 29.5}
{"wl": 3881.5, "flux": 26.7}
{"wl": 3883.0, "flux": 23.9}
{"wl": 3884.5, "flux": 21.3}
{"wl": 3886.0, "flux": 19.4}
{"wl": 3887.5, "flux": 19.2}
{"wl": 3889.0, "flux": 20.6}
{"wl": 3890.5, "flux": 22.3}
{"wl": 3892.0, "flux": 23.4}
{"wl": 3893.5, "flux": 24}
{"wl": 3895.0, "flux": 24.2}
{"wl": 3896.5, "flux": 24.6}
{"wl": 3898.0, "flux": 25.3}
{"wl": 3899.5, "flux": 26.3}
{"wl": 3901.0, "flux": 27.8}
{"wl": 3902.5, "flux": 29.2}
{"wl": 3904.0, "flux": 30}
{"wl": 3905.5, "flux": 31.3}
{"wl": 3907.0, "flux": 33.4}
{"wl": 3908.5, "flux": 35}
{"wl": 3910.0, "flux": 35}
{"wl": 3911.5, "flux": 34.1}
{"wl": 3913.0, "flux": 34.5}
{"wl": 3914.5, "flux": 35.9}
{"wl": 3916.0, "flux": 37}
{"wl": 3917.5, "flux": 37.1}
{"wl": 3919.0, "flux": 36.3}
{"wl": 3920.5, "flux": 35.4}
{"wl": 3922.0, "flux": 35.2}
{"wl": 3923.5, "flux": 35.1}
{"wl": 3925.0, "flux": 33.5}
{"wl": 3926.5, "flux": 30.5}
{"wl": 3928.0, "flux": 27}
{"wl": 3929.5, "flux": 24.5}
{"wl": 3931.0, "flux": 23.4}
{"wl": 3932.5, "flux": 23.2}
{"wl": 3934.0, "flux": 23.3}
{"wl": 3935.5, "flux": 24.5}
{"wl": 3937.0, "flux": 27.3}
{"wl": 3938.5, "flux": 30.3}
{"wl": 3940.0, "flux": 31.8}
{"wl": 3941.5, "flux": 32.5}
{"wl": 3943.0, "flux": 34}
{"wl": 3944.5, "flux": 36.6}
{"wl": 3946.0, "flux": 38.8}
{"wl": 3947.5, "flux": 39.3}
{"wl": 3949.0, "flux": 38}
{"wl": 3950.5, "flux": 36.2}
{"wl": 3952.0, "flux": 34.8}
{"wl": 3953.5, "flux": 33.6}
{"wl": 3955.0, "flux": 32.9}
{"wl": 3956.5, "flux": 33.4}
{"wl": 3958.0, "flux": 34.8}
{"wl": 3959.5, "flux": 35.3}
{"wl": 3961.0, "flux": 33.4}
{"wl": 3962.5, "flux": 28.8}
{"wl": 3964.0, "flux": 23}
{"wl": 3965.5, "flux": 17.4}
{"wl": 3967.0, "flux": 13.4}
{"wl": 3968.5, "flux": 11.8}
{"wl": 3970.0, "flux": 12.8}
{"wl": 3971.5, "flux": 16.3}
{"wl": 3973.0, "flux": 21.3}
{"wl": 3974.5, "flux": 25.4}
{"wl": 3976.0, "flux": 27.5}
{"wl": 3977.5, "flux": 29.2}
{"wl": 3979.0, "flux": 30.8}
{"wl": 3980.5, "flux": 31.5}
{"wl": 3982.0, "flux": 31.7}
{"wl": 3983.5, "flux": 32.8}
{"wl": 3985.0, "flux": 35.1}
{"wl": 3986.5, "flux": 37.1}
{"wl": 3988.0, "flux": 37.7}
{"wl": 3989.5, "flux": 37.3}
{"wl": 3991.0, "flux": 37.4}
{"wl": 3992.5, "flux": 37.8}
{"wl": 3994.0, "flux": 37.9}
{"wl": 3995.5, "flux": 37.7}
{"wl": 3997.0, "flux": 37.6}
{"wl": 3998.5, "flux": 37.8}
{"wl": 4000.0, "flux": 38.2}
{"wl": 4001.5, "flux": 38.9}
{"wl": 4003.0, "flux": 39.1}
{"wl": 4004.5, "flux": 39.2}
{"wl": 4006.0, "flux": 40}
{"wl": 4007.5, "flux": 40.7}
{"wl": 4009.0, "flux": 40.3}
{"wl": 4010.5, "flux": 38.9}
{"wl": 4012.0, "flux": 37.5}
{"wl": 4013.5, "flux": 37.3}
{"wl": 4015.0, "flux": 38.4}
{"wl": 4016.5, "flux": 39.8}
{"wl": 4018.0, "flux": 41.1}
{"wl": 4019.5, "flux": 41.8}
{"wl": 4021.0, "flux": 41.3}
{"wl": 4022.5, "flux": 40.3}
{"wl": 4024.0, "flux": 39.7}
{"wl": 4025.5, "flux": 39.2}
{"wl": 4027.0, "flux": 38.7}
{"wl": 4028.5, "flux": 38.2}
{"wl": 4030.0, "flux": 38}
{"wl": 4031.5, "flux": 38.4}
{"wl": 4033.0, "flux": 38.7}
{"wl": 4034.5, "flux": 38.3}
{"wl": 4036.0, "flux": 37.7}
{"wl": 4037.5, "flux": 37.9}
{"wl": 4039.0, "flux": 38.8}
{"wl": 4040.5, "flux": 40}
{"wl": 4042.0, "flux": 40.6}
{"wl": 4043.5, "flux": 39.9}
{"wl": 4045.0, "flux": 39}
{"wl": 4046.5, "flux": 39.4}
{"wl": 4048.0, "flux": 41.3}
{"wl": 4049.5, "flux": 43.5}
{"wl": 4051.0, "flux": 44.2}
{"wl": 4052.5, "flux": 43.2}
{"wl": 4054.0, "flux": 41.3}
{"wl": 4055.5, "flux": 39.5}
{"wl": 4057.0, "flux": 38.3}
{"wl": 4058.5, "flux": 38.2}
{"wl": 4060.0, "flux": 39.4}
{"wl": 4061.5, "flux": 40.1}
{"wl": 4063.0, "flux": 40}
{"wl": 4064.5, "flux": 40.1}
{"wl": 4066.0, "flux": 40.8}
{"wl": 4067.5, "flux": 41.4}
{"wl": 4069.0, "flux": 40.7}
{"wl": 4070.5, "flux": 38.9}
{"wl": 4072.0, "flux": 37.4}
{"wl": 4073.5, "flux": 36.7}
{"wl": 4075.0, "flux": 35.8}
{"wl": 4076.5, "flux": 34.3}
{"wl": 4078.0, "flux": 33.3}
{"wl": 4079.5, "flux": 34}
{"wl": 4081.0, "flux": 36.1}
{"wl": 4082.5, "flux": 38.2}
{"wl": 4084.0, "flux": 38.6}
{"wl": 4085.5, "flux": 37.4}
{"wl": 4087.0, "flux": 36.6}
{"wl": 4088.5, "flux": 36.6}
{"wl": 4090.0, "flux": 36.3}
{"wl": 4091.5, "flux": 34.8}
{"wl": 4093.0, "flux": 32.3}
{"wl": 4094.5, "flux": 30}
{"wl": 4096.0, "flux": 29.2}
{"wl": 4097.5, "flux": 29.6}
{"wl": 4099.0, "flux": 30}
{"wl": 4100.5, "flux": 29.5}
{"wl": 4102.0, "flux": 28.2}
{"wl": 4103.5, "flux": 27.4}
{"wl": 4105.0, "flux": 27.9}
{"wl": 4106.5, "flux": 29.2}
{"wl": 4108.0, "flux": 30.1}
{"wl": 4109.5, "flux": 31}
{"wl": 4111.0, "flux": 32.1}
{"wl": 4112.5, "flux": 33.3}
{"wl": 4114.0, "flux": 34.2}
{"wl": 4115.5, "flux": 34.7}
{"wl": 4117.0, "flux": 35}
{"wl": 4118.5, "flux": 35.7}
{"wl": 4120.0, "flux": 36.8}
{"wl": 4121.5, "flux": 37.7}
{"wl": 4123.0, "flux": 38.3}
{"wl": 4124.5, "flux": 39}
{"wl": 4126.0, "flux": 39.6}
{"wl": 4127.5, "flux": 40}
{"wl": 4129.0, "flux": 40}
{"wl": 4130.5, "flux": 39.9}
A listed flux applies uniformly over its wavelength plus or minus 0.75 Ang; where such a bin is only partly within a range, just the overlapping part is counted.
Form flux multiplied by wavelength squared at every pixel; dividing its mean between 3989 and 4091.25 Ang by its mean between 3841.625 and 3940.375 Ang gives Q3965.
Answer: 1.39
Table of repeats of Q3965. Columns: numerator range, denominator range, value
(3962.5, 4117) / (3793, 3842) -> 1.44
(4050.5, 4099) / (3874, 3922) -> 1.40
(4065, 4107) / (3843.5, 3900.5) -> 1.31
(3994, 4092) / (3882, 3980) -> 1.43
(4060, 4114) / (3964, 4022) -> 1.09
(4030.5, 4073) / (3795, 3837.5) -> 1.60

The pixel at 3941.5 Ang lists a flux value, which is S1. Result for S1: 32.5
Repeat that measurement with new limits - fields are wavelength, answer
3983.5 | 32.8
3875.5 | 30.9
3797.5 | 21.4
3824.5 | 31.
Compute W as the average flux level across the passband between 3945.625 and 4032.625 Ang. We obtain 34.2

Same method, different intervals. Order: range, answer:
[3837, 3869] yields 31.5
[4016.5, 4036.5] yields 39.4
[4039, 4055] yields 41.1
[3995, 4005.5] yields 38.4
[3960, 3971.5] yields 20.2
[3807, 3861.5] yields 29.4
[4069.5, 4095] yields 35.8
